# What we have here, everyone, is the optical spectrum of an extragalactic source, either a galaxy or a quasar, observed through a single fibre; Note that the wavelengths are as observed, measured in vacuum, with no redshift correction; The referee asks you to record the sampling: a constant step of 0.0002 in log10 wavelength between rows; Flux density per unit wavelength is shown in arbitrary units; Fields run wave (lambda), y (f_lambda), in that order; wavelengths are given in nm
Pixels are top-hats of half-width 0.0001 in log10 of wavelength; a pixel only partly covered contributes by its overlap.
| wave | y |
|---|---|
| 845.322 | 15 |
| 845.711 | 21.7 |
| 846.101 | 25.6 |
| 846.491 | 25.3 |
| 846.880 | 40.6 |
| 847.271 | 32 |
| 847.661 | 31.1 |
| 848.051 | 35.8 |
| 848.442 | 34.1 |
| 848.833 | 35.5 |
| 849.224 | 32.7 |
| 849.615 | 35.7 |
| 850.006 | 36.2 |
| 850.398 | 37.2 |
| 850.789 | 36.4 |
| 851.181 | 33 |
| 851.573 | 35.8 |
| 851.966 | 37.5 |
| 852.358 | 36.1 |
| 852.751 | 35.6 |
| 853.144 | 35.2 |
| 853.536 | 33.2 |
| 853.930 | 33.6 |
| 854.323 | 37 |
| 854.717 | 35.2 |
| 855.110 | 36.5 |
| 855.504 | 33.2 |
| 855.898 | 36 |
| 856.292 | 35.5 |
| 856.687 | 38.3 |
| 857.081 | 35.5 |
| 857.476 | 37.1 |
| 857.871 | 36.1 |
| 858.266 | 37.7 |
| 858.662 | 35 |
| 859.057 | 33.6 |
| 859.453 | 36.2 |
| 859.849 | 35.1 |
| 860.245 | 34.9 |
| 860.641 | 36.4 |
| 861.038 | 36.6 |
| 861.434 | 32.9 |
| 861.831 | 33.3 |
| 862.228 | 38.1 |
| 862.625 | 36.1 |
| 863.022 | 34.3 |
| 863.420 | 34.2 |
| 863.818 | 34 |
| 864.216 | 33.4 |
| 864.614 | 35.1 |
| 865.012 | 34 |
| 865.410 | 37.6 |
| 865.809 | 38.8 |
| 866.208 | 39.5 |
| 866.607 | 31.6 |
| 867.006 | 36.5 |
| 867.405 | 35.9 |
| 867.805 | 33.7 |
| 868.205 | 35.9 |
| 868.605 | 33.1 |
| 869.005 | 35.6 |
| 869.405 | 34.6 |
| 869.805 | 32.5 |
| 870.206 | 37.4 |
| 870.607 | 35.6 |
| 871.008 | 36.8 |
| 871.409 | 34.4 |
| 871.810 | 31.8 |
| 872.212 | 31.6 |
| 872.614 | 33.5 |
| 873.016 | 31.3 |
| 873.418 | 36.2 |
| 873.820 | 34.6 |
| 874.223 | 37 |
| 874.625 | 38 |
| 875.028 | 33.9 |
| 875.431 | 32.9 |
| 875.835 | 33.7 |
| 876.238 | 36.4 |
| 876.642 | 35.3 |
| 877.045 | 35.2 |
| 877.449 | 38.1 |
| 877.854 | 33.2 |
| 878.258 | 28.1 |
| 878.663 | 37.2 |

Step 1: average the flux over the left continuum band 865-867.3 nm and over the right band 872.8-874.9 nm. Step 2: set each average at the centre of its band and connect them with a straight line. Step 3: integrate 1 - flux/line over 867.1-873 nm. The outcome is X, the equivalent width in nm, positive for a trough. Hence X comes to 0.25 nm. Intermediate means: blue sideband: 36.5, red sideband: 35.4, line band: 34.4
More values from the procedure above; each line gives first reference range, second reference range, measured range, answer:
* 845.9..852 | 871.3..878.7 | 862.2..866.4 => -0.21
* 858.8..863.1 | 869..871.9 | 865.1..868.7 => -0.08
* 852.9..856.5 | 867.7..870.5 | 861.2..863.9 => 0.01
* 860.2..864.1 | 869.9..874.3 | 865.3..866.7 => -0.10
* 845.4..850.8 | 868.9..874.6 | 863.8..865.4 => -0.03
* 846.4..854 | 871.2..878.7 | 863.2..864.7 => 0.02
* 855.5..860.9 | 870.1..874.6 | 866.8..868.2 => -0.01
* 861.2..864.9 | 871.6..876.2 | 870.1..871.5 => -0.07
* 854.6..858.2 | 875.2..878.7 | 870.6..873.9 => 0.08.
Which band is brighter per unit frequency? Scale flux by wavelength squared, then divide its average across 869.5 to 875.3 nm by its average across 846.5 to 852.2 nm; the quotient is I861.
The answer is 1.04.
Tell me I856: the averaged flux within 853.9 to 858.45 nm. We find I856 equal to 36.1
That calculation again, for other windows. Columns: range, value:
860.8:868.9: 35.2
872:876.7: 34.5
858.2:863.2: 35.3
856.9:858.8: 36.3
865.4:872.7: 35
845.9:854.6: 34.3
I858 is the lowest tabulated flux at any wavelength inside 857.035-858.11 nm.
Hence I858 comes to 35.5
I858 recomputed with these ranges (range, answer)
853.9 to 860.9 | 33.2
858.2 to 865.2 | 32.9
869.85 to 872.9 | 31.6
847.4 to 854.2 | 31.1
